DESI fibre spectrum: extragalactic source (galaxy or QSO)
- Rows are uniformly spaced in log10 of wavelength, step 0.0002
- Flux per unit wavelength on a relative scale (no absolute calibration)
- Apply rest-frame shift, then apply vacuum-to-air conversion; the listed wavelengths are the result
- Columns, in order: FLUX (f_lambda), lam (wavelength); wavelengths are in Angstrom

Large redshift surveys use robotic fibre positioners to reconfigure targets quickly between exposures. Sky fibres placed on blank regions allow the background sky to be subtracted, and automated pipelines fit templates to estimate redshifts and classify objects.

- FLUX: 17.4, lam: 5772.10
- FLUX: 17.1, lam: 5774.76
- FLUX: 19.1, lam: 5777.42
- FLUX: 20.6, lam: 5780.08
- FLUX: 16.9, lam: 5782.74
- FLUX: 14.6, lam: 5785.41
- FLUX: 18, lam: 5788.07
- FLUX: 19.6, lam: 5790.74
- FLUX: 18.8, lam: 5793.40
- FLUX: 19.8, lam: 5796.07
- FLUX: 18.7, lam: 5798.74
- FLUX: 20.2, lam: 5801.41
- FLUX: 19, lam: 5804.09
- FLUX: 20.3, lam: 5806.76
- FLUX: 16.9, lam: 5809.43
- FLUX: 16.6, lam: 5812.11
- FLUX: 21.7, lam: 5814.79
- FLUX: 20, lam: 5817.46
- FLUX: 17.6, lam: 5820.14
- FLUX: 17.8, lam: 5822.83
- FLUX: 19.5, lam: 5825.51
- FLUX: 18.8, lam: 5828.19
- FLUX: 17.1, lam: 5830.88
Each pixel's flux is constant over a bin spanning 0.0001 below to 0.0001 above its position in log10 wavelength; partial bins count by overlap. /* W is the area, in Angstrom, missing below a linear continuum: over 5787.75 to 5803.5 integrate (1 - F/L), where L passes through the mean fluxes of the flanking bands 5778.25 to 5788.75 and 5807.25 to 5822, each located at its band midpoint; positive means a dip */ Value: -1.1 Angstrom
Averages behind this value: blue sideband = 17.6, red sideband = 18.6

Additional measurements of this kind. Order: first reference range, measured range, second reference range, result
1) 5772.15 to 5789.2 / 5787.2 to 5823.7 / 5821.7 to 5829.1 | -1.4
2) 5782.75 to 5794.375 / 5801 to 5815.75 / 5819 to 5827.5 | -0.8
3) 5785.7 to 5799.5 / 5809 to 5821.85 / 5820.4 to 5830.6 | -0.1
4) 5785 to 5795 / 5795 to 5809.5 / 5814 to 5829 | -0.6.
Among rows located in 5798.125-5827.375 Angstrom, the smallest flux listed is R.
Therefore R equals 16.6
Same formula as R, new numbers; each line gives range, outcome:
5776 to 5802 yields 14.6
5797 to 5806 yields 18.7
